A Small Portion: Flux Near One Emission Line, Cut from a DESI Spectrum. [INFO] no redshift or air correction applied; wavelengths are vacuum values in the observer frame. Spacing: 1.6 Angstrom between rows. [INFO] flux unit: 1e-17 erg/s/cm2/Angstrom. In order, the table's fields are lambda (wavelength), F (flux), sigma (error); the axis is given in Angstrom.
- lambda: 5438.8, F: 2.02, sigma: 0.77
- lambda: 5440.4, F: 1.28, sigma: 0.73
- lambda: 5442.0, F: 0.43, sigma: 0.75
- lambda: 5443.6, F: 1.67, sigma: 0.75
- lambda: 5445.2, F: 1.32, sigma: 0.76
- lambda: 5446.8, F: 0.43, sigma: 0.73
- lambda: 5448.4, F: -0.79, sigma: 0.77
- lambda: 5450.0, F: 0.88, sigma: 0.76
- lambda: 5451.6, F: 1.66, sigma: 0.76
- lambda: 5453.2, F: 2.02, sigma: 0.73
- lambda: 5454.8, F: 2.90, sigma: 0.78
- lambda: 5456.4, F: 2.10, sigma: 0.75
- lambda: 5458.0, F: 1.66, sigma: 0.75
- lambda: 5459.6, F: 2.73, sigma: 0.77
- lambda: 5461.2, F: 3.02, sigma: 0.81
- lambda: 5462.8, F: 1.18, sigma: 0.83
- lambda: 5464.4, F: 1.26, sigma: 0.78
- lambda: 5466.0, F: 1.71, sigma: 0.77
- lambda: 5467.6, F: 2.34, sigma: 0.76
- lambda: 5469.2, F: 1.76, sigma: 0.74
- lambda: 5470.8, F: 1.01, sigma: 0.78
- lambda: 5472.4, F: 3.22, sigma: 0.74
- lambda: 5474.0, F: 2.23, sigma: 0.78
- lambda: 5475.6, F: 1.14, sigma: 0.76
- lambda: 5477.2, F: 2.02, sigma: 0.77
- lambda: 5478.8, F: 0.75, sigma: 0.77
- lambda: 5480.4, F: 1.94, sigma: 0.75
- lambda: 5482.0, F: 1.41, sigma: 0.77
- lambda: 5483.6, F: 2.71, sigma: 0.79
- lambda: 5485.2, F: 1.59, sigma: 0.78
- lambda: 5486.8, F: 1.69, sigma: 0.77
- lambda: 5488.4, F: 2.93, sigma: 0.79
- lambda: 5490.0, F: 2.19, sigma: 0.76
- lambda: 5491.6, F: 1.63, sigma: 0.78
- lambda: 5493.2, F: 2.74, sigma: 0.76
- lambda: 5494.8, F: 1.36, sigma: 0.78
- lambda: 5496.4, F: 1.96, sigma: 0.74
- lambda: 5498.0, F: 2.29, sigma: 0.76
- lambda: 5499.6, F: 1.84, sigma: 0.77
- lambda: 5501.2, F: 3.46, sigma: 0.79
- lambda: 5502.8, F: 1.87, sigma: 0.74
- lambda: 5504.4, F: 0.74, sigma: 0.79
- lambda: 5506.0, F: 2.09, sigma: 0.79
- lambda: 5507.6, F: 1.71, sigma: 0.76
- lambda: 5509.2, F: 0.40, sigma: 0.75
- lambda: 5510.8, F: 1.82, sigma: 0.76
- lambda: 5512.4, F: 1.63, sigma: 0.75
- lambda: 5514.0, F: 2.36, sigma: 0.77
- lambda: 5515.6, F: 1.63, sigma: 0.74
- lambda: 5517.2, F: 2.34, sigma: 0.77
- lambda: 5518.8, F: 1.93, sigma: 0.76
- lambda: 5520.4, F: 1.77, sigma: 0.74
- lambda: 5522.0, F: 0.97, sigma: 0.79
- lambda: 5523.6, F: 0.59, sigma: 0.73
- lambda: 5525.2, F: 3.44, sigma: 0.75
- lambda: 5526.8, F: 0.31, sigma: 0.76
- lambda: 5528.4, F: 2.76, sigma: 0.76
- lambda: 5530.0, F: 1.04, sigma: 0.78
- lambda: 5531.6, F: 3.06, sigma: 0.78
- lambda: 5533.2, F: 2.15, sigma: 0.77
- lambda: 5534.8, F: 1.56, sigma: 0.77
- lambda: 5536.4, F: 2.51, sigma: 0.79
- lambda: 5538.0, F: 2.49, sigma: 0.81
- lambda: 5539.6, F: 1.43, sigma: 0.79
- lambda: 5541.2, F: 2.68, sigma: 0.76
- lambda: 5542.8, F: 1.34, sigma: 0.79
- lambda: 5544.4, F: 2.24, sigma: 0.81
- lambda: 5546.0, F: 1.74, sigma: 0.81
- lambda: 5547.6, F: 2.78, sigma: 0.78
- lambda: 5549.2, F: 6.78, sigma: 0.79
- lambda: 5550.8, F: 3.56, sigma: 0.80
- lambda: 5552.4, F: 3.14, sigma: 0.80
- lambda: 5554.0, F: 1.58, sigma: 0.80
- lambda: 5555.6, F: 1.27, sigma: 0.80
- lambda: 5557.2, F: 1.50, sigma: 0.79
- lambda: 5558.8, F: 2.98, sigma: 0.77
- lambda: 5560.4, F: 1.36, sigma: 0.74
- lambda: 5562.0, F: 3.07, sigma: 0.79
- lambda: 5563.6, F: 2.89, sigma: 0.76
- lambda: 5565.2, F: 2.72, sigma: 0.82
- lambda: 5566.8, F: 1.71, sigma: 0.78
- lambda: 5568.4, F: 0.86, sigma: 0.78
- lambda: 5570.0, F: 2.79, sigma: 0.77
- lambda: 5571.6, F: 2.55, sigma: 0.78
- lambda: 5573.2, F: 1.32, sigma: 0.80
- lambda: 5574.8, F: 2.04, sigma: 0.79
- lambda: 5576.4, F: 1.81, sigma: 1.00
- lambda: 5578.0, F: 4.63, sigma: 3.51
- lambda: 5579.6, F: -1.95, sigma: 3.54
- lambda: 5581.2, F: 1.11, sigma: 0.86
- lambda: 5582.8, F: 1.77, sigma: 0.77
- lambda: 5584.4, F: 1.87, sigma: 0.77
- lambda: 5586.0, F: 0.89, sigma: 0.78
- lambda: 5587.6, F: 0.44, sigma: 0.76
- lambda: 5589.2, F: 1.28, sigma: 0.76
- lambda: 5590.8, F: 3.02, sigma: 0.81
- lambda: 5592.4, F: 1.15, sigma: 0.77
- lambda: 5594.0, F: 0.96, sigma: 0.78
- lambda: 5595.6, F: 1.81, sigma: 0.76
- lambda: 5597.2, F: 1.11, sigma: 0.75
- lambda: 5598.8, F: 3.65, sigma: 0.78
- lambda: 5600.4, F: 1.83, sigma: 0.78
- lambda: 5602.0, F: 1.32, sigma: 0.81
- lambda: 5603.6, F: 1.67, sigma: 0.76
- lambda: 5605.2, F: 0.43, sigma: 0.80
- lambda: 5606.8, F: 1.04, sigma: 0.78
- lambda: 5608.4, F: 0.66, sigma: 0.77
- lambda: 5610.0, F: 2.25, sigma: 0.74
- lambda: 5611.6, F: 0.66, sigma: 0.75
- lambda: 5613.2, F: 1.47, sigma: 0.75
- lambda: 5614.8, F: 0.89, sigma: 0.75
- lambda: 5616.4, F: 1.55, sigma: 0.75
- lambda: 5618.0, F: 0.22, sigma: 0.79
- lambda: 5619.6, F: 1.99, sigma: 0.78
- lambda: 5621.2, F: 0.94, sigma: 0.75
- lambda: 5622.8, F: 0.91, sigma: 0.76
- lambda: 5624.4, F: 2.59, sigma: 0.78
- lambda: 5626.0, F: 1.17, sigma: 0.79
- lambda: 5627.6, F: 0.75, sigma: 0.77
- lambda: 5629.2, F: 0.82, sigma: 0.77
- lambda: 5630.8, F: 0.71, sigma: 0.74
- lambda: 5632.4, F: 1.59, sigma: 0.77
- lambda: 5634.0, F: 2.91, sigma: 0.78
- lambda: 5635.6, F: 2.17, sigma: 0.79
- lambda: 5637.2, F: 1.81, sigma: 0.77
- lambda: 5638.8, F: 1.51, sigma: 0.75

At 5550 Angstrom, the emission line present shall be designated Hbeta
